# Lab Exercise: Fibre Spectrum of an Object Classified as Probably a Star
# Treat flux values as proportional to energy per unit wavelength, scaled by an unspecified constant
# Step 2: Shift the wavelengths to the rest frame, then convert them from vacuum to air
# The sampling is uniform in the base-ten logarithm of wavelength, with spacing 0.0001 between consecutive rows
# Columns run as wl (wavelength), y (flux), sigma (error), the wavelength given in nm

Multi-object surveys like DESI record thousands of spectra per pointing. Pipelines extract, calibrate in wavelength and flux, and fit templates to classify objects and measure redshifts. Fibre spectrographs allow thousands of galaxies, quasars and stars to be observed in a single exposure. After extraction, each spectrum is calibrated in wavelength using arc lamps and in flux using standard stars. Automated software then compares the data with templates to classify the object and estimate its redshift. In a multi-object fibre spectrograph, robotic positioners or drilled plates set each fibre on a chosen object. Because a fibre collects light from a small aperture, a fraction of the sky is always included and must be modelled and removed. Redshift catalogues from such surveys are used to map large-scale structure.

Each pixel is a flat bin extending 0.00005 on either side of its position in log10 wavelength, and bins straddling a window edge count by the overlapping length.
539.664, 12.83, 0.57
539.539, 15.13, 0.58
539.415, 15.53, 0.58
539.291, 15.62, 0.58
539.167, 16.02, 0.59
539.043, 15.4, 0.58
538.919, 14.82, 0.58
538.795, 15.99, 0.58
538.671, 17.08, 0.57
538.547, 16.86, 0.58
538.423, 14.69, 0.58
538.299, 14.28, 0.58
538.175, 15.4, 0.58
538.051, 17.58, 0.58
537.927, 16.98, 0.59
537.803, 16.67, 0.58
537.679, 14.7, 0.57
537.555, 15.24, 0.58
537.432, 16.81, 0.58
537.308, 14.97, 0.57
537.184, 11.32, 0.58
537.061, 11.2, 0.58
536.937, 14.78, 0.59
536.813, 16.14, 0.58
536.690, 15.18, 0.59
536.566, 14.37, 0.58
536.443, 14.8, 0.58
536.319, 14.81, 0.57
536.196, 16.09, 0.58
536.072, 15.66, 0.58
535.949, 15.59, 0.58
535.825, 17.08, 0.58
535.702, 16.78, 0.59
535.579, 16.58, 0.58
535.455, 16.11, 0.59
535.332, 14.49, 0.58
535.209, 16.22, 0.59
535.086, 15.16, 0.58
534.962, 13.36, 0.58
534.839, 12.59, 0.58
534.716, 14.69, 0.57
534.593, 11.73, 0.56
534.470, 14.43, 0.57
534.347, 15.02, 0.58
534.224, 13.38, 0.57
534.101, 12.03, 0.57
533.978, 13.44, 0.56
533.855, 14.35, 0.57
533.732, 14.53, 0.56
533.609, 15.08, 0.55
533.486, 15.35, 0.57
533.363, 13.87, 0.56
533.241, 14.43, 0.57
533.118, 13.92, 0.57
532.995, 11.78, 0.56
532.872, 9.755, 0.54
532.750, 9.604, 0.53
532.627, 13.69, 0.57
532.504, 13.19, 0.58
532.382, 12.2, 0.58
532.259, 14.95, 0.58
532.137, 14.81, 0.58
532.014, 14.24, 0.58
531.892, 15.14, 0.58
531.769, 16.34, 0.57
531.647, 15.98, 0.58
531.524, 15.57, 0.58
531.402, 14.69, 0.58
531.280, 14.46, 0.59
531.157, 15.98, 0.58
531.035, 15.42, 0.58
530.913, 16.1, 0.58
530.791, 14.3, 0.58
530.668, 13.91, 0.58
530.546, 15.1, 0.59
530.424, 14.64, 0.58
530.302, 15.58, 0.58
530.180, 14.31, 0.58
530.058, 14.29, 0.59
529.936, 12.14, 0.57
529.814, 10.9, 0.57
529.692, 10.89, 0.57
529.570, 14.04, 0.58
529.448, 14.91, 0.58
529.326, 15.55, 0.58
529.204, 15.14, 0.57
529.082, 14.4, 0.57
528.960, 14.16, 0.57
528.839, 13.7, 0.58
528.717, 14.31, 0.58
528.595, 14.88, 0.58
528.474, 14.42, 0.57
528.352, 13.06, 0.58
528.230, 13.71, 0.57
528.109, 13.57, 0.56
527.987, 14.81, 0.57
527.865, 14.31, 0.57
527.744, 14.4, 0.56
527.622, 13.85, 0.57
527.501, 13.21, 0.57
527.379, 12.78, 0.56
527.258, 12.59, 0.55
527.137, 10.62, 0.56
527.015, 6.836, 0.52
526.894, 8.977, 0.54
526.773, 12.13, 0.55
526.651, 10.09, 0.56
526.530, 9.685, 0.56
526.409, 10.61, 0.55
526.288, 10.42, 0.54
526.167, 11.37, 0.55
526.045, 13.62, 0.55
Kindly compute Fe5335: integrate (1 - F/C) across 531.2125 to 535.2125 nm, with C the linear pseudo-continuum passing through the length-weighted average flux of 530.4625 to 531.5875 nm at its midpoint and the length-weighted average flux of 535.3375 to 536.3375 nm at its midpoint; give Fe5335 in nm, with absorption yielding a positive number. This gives 0.41 nm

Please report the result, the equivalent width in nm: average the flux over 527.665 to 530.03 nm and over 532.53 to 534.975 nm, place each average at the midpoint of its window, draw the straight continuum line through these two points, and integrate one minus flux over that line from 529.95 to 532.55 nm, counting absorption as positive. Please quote -0.224 nm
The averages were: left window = 13.9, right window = 13.3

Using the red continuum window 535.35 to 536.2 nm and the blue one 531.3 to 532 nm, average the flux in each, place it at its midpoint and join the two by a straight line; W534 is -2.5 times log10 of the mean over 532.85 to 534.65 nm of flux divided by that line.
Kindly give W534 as 0.16 mag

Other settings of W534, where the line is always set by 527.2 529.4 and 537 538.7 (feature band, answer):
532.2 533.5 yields 0.14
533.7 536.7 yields 0.01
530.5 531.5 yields -0.05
